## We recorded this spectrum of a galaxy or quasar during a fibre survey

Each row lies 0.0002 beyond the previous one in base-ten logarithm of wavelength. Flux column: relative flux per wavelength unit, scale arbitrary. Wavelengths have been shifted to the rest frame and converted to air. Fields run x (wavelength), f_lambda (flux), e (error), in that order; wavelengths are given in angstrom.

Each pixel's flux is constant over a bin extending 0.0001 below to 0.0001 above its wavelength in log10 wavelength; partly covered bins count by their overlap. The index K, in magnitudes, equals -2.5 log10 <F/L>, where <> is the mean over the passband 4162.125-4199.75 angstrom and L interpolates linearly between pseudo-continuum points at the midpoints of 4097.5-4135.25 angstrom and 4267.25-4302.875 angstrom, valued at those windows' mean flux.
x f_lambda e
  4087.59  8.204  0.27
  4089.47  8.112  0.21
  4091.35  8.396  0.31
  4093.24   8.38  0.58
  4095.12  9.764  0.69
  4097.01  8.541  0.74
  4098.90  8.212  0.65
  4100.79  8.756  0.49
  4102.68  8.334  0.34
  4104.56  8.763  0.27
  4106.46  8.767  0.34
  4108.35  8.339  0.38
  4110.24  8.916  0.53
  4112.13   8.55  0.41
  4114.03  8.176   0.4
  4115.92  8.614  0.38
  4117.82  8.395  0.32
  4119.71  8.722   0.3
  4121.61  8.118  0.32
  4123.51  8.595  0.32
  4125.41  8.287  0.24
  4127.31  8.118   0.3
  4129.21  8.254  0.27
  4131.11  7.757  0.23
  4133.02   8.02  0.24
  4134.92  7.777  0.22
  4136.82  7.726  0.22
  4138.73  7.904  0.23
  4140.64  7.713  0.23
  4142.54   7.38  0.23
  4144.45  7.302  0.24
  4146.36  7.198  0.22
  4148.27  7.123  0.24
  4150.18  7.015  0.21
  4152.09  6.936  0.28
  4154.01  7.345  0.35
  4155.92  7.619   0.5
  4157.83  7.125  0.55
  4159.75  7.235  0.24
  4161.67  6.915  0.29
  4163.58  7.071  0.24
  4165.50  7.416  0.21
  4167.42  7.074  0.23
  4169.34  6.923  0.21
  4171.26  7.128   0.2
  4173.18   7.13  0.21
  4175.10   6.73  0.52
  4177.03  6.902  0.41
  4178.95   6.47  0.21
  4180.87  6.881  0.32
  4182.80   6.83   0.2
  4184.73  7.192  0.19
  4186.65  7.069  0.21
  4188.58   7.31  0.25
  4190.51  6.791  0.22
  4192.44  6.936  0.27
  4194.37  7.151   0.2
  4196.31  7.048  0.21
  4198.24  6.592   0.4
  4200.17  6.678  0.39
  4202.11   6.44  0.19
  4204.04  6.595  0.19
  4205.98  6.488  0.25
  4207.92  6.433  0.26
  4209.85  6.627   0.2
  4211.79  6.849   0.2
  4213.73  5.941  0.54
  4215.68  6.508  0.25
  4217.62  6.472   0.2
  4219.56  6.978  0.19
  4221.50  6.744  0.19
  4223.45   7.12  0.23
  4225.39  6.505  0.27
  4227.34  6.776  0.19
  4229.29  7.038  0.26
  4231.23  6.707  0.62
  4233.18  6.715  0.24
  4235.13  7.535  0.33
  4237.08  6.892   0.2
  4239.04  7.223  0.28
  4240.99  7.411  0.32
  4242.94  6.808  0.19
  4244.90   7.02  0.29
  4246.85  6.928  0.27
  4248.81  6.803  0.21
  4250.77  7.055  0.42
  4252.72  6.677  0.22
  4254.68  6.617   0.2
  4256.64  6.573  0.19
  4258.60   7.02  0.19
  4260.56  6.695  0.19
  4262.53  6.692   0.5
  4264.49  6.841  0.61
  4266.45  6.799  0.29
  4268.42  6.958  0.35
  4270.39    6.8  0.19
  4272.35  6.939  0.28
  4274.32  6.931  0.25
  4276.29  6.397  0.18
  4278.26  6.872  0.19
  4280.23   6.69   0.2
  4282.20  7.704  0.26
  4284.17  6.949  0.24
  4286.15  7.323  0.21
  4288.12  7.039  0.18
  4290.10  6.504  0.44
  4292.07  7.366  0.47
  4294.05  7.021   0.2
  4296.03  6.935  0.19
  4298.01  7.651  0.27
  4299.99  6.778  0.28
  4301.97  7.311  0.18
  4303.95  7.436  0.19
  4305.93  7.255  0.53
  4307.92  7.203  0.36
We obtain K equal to 0.13 mag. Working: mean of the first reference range 8.38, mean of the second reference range 7.01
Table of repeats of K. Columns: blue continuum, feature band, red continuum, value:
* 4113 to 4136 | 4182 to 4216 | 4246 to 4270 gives 0.11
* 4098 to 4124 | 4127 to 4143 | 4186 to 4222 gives 0.03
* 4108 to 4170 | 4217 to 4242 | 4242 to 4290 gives 0.03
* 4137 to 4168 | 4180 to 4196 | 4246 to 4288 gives 0.02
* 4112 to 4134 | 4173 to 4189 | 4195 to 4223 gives 0.04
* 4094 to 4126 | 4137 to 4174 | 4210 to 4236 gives 0.09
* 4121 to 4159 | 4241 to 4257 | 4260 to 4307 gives 0.05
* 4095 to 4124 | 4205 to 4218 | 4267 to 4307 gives 0.19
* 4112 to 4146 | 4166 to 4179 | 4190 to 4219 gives 0.04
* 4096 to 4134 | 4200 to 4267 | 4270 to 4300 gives 0.10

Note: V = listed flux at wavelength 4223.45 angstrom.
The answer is 7.12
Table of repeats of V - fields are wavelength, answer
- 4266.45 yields 6.799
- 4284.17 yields 6.949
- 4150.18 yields 7.015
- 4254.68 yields 6.617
